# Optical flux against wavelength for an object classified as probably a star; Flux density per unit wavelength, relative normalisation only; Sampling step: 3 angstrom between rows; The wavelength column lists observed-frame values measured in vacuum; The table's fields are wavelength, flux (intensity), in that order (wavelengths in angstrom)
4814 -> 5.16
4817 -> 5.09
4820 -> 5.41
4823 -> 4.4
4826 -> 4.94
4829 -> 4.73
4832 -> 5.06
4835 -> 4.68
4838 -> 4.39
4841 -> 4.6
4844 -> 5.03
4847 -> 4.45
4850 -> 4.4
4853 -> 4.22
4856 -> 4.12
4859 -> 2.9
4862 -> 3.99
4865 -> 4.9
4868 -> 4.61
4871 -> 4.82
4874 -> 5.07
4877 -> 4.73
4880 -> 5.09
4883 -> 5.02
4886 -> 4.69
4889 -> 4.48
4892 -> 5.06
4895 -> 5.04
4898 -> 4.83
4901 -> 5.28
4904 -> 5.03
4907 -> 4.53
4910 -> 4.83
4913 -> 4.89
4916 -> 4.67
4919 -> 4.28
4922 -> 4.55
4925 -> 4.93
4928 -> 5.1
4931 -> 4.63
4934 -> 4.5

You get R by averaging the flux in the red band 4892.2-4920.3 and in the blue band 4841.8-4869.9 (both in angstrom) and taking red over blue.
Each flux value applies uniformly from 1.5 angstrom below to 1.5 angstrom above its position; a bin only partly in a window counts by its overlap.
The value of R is 1.12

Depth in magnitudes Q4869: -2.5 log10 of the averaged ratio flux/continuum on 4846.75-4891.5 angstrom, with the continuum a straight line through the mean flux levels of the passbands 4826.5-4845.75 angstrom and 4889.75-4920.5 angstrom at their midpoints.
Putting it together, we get 0.066 mag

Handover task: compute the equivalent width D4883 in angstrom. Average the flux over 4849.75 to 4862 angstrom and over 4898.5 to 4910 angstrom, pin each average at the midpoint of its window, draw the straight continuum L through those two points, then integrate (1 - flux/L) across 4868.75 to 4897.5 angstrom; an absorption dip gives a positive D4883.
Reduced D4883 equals -2.7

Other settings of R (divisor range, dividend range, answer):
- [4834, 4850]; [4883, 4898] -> 1.05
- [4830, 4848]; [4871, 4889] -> 1.04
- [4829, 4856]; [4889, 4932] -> 1.05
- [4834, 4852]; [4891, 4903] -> 1.10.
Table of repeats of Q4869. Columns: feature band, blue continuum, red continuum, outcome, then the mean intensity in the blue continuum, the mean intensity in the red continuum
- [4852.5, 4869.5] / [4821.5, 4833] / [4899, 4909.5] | 0.18 mag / 4.77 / 4.93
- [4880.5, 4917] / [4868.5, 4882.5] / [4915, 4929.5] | -0.01 mag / 4.91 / 4.71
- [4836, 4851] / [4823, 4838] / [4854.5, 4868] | -0.03 mag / 4.76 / 4.05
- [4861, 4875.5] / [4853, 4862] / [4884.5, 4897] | -0.16 mag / 3.71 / 4.82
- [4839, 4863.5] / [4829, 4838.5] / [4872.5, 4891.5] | 0.14 mag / 4.75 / 4.86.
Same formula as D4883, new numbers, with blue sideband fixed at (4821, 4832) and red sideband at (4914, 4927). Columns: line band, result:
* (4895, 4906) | -0.84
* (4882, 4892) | -0.17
